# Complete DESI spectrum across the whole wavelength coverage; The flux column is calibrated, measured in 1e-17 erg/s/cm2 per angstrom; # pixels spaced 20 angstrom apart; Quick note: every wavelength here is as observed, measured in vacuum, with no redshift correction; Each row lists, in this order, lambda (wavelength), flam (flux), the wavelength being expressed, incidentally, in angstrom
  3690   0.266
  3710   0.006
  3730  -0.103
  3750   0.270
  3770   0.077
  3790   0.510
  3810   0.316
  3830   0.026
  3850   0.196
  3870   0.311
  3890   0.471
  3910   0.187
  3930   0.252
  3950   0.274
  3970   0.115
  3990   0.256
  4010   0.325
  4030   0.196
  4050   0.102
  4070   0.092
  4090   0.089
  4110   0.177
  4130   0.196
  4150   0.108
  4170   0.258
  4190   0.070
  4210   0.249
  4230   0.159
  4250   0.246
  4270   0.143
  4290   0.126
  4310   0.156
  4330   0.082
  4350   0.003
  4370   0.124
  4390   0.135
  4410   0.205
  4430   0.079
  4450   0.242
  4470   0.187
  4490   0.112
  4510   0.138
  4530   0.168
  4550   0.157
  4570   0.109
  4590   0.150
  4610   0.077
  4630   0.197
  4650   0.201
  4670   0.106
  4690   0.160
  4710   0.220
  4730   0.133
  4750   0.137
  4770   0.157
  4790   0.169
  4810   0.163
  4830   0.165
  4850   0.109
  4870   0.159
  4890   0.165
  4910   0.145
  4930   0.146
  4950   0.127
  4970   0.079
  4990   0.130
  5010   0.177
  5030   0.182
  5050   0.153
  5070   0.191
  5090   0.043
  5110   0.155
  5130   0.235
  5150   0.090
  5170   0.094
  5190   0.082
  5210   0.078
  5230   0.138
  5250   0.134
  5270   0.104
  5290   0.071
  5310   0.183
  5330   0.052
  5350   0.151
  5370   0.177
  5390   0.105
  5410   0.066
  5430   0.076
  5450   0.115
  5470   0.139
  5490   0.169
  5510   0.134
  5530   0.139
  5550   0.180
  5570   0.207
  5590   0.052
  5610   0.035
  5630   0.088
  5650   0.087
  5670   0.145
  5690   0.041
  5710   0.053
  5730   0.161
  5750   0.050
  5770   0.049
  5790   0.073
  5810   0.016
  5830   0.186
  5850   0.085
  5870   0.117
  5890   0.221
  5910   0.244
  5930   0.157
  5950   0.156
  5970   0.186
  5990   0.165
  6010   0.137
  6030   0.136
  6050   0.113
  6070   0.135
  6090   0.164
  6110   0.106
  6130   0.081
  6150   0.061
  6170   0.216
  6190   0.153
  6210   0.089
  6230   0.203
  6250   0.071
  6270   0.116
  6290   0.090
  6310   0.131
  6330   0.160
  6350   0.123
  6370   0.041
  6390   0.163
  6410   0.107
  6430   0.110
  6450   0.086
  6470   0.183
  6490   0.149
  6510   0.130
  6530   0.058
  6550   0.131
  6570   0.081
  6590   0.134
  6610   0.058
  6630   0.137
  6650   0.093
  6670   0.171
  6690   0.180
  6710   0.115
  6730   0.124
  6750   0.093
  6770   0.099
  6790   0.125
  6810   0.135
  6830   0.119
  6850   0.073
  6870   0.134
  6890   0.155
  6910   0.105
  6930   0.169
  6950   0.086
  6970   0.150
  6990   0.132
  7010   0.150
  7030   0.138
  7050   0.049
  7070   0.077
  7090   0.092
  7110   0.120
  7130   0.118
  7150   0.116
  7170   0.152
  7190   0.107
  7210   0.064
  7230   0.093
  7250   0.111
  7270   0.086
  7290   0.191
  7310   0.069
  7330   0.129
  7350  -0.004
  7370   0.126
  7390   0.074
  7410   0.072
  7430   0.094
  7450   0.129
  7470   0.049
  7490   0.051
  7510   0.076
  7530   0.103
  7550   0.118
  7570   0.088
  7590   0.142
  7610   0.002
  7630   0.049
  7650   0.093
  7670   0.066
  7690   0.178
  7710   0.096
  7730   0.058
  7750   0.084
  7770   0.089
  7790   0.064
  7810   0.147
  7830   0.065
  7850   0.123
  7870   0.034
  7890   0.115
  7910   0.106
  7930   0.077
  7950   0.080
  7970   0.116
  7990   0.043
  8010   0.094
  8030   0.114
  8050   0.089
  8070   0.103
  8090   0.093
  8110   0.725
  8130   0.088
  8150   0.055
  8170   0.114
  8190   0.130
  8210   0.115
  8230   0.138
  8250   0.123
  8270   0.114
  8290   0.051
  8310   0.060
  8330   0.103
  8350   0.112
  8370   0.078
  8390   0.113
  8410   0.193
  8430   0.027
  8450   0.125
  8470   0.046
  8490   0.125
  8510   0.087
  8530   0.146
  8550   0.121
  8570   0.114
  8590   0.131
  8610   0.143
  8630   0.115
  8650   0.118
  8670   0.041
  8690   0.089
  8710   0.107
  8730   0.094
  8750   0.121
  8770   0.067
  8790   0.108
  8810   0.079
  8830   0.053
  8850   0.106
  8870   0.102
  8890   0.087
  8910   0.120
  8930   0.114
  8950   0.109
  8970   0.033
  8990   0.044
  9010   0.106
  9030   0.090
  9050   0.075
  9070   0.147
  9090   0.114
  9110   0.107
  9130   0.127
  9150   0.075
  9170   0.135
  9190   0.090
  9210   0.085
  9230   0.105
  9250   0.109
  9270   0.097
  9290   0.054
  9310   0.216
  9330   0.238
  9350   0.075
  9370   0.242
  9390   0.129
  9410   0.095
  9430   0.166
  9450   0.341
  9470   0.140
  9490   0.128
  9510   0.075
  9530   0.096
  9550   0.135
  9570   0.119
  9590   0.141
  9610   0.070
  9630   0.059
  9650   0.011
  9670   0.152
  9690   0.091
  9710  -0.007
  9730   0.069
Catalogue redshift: 1.174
